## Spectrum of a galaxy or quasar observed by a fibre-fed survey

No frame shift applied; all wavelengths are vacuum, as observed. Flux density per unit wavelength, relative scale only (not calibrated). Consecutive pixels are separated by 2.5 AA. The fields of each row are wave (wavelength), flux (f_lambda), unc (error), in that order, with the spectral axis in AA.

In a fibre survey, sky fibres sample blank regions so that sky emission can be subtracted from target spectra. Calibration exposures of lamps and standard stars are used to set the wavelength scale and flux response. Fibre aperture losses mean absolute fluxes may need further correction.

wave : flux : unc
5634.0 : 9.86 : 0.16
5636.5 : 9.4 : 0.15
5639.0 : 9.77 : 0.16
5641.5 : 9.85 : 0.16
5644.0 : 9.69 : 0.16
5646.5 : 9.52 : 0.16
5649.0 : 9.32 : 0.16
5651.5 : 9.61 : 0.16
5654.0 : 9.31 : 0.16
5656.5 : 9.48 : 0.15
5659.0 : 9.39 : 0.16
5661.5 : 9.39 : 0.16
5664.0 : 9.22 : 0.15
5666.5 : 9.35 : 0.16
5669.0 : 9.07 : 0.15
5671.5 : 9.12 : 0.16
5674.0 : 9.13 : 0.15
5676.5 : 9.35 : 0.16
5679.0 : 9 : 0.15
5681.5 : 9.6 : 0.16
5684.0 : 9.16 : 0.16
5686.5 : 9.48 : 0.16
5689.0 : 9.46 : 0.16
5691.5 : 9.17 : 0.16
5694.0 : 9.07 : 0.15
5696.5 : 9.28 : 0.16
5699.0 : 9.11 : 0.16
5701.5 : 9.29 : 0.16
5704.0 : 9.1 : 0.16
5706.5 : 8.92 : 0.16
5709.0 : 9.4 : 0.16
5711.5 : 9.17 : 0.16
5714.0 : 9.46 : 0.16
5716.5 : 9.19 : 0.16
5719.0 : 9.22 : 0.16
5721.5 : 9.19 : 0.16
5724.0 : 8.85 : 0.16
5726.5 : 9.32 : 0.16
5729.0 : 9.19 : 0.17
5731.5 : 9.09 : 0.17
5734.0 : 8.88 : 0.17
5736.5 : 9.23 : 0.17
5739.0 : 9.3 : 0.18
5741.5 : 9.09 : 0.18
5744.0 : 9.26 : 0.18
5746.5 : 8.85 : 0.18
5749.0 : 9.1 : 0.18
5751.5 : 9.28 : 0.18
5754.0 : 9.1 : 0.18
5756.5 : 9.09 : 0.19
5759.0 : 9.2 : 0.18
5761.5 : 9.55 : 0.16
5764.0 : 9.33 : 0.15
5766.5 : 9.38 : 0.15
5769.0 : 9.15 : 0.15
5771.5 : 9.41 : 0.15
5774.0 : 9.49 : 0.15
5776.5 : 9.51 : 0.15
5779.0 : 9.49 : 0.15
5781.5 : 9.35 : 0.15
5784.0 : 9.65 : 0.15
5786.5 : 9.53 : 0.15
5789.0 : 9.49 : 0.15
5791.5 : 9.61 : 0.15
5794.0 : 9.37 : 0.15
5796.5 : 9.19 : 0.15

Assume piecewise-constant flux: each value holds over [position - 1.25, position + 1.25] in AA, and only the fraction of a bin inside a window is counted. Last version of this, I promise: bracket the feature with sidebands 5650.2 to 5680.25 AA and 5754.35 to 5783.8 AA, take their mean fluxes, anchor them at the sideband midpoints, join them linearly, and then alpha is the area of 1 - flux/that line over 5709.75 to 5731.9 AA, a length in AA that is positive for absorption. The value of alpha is 0.3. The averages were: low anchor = 9.29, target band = 9.2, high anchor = 9.36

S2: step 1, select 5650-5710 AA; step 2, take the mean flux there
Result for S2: 9.27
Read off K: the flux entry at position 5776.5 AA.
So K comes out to 9.51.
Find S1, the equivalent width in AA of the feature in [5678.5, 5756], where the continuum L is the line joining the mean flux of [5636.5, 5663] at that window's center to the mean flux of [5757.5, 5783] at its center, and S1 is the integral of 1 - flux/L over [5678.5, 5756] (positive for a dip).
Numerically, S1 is 2.1 AA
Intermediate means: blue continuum 9.52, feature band 9.19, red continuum 9.39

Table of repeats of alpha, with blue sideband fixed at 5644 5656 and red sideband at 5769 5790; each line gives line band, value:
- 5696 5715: 0.5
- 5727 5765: 1.2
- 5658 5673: 0.3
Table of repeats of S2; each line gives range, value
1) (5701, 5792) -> 9.26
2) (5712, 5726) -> 9.19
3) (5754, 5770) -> 9.27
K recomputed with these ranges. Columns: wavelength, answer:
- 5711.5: 9.17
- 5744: 9.26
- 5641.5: 9.85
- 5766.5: 9.38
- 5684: 9.16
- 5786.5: 9.53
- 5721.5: 9.19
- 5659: 9.39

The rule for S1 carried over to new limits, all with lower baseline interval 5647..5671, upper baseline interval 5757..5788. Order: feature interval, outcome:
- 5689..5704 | 0.3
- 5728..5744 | 0.4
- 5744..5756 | 0.4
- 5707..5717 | 0.1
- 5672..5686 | 0.2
